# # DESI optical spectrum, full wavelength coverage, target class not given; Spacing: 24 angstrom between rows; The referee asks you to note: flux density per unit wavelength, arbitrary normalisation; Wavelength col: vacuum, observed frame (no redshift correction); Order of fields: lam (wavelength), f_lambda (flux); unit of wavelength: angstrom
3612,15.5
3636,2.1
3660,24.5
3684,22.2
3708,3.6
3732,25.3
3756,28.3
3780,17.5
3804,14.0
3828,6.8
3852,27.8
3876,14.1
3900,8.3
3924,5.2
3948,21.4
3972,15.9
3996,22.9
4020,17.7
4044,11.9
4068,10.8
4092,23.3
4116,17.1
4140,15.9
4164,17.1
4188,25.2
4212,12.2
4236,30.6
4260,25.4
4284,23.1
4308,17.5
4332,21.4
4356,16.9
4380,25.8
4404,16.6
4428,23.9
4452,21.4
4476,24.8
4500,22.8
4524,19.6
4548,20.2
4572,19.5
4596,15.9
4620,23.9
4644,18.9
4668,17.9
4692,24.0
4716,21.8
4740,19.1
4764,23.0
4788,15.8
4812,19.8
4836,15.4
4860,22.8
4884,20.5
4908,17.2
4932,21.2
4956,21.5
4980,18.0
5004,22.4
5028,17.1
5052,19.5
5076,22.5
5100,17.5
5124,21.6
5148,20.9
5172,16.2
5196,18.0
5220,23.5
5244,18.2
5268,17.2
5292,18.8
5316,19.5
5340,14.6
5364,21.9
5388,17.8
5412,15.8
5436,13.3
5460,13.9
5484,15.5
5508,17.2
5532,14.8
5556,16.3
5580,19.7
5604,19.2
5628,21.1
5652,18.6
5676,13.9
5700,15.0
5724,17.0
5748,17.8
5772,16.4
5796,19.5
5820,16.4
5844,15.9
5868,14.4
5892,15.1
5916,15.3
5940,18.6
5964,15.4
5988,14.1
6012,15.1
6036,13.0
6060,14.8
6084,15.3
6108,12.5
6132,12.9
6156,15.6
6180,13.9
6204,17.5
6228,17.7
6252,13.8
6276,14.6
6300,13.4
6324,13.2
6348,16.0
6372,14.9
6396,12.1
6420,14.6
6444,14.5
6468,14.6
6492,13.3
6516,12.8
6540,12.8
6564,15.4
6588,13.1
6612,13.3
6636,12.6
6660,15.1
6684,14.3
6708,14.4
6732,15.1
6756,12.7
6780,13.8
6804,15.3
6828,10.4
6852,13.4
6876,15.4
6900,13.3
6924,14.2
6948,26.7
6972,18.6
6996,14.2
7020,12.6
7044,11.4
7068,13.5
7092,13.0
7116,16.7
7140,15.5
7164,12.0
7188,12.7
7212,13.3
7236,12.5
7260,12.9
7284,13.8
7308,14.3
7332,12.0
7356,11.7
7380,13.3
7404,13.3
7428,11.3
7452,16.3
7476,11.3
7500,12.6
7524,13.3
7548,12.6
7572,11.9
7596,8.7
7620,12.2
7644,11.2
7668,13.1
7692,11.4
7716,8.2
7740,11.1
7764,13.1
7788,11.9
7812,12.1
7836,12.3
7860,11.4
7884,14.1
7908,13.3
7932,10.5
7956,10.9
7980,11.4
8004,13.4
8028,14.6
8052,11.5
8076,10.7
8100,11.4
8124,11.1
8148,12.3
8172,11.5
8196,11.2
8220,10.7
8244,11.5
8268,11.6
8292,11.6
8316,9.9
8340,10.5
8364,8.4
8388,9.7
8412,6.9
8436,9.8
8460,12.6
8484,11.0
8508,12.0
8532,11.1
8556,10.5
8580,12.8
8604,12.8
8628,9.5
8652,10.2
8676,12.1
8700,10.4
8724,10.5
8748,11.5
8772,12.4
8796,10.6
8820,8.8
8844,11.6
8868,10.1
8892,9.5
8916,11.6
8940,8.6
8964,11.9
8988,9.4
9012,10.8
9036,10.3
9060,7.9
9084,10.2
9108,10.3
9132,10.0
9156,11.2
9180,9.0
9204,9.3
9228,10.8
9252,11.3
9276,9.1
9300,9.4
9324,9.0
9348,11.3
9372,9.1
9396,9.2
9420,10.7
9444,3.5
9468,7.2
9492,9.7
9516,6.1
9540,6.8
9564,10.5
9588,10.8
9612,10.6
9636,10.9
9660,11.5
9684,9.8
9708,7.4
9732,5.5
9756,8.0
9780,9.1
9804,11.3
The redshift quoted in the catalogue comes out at 0.06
